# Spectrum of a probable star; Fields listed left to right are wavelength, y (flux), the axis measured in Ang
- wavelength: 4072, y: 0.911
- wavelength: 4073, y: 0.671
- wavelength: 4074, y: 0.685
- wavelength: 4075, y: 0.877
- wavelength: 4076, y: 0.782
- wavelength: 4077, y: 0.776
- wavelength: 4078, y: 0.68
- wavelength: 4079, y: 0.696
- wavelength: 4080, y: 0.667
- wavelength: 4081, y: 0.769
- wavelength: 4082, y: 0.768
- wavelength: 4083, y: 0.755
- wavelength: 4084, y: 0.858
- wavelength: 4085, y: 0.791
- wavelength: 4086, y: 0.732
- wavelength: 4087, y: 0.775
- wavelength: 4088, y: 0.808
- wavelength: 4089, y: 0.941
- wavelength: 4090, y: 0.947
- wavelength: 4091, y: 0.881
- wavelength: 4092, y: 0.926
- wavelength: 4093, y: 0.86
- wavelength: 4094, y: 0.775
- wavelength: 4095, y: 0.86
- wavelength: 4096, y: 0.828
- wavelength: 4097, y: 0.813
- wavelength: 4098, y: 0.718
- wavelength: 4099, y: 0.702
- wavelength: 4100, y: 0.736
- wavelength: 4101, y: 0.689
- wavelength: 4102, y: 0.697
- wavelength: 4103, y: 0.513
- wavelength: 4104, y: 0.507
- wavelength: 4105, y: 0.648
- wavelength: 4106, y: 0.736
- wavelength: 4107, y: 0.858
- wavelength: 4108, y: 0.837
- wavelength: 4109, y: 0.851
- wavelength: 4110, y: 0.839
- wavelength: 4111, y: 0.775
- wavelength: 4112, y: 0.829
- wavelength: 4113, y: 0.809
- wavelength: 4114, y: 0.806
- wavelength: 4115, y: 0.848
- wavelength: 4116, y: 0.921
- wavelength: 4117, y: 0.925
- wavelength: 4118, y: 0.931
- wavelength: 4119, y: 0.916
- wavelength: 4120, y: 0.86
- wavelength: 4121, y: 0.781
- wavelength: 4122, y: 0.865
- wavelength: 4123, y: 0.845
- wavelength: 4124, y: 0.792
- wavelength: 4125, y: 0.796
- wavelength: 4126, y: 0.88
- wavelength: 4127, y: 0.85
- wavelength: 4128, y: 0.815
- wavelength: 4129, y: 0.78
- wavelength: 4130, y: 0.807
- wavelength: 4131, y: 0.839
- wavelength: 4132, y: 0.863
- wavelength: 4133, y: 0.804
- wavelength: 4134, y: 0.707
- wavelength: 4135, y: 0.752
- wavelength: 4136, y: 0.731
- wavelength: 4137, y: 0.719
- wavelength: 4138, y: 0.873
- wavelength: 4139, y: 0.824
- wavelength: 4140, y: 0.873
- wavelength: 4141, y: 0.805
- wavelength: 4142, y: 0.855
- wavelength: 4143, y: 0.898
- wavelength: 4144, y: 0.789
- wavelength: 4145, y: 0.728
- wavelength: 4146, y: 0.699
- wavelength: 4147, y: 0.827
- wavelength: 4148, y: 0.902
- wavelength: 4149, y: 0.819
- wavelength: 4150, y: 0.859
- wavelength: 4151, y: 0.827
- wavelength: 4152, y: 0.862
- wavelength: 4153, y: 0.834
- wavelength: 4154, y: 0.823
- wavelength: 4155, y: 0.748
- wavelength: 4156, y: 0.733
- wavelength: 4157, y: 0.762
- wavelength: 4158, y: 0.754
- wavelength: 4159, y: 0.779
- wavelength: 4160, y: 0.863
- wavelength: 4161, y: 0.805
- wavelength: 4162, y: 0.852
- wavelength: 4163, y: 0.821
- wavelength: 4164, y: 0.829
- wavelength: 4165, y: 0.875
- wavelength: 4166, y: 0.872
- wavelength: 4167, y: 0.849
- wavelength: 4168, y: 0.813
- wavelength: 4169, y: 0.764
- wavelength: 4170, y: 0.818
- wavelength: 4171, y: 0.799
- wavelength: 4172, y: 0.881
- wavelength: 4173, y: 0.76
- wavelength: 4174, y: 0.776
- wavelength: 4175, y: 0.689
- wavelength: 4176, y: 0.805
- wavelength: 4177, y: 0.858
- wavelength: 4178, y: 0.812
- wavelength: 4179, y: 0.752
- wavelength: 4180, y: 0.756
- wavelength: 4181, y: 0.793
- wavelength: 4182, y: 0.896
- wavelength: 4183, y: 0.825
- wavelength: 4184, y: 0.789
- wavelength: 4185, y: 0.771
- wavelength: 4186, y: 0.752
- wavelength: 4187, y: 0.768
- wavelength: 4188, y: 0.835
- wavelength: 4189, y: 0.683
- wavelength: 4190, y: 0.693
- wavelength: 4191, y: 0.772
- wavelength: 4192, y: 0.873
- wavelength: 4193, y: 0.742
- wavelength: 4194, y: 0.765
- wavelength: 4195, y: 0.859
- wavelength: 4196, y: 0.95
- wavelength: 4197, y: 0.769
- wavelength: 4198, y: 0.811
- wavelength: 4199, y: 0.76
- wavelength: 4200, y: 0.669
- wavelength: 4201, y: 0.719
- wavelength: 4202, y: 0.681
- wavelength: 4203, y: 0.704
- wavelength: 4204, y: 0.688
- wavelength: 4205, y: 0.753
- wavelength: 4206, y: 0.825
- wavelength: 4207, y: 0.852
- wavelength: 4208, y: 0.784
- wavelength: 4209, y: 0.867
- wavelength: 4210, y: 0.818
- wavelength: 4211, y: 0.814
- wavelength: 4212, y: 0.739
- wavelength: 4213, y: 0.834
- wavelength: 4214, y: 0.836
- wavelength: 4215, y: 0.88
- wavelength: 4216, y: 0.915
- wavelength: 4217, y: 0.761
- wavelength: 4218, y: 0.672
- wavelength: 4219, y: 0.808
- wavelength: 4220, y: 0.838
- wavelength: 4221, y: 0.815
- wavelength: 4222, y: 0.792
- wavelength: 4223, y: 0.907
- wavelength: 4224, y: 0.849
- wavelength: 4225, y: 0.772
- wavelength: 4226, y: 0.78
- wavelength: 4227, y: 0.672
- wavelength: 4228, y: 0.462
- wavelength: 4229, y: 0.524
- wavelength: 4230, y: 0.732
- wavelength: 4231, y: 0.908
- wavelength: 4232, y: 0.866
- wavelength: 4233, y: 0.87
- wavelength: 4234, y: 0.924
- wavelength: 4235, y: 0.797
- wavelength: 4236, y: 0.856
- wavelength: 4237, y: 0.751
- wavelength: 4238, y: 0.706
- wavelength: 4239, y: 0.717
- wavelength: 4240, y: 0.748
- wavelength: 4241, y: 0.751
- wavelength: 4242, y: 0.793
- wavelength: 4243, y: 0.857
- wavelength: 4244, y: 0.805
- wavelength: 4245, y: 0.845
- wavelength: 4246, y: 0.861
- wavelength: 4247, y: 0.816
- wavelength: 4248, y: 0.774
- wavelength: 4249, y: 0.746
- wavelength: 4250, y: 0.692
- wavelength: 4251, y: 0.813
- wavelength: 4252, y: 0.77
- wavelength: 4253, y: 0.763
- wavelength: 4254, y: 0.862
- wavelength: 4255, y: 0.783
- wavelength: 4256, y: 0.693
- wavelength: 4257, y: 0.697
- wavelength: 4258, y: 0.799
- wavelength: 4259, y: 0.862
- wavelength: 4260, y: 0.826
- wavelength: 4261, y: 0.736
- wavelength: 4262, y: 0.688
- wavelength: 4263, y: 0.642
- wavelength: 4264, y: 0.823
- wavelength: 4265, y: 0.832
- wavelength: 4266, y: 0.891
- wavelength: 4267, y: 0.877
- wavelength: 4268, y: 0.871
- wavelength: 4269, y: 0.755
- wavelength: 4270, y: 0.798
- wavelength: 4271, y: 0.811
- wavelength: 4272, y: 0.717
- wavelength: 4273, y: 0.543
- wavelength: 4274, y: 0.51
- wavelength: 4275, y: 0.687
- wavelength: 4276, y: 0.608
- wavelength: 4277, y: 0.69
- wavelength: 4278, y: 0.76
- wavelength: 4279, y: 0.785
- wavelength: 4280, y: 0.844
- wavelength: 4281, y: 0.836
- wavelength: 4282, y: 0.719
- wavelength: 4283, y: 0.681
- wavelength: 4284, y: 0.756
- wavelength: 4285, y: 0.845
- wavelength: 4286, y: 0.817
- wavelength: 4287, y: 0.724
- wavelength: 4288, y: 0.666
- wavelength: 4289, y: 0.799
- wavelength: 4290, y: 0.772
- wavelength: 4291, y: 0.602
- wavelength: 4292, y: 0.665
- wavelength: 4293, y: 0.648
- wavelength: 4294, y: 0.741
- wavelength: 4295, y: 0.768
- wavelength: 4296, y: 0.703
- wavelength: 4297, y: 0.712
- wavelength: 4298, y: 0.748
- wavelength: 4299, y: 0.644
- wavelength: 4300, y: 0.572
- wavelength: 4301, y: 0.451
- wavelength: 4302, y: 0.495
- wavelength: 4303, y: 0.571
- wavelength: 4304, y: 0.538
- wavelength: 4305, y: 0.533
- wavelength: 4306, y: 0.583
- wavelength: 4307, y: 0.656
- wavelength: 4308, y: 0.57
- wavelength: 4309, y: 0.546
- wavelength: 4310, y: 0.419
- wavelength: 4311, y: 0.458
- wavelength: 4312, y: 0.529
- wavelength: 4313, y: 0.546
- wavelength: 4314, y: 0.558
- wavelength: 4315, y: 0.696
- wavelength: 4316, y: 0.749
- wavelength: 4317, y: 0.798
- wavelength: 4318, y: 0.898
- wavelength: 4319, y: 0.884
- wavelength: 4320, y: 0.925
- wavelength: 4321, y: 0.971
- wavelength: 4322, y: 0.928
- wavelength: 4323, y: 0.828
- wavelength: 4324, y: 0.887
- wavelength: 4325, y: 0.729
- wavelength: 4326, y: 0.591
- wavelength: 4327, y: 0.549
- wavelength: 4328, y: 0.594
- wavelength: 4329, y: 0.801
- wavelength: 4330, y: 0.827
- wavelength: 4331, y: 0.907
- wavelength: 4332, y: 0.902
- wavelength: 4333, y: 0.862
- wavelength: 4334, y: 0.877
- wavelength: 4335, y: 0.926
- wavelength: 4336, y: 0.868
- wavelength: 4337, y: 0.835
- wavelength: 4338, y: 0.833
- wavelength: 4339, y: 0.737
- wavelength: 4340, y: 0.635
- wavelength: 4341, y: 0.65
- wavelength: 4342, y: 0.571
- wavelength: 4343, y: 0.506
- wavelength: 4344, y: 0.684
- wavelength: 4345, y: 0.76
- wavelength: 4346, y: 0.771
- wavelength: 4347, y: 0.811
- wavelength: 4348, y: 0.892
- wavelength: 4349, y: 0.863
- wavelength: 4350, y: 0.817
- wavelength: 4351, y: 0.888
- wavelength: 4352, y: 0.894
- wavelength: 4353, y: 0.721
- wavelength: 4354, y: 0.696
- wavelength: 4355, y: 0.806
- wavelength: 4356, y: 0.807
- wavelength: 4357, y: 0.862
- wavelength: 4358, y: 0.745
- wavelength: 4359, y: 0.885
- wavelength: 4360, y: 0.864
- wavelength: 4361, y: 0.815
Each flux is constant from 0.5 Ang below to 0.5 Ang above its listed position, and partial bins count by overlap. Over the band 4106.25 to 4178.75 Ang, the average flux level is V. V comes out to 0.82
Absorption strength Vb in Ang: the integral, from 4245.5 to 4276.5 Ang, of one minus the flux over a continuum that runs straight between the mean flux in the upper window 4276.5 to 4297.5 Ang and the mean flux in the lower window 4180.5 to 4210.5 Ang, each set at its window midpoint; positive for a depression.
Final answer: -0.3 Ang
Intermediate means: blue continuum 0.782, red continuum 0.74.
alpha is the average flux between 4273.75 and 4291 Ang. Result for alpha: 0.735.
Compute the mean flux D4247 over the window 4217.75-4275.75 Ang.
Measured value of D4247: 0.771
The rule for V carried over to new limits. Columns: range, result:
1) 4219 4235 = 0.782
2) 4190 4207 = 0.771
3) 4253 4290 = 0.757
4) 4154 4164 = 0.794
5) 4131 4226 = 0.8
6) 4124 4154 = 0.814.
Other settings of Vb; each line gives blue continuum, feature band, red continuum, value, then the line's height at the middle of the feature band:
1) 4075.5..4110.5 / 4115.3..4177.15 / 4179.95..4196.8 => -2.7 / 0.785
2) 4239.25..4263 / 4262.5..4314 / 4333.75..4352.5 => 6.5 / 0.778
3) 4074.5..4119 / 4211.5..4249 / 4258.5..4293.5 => -1.6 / 0.757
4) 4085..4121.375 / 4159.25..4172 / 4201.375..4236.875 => -0.6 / 0.794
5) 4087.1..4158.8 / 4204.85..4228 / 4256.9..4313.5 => -1.9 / 0.74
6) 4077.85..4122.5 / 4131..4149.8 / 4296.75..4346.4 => -0.7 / 0.778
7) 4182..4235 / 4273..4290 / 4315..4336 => 1.6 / 0.807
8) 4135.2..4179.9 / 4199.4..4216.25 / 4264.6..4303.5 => -0.3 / 0.772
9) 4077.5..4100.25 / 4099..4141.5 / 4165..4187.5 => 0.0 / 0.798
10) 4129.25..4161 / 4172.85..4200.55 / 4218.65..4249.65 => 0.4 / 0.795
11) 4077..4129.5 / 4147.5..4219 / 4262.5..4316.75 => -4.8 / 0.748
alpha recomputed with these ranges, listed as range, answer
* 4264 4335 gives 0.717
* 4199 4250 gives 0.782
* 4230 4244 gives 0.808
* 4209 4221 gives 0.813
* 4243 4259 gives 0.786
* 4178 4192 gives 0.781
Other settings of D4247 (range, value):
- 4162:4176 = 0.812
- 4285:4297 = 0.724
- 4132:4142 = 0.795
